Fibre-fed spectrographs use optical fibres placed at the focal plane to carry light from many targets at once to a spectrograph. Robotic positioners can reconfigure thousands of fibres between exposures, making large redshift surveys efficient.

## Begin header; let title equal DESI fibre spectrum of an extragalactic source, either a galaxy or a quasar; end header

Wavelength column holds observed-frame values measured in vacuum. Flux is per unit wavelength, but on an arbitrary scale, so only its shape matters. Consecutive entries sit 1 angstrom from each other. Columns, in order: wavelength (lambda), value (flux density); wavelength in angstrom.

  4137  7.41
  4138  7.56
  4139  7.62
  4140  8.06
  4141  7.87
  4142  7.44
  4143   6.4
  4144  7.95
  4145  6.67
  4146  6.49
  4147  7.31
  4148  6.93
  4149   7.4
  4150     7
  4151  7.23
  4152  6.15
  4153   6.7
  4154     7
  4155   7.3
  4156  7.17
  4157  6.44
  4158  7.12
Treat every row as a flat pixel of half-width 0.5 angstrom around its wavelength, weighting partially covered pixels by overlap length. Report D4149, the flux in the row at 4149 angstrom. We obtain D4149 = 7.4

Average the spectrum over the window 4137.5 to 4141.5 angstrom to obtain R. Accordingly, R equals 7.78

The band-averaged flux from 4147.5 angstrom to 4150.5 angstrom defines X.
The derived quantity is 7.11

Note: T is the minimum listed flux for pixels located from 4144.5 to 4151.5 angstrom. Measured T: 6.49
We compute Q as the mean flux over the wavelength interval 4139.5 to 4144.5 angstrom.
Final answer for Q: 7.54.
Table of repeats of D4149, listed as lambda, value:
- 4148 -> 6.93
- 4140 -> 8.06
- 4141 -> 7.87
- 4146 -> 6.49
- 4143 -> 6.4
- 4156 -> 7.17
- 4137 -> 7.41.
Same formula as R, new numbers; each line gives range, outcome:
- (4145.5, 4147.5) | 6.9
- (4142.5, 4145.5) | 7.01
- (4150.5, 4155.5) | 6.88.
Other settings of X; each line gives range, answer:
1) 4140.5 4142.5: 7.66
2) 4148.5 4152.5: 6.95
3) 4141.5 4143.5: 6.92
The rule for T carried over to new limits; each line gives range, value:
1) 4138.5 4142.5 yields 7.44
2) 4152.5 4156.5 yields 6.7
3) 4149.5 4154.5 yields 6.15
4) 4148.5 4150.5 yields 7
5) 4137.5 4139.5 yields 7.56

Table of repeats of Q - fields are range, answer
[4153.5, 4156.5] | 7.16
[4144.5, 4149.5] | 6.96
